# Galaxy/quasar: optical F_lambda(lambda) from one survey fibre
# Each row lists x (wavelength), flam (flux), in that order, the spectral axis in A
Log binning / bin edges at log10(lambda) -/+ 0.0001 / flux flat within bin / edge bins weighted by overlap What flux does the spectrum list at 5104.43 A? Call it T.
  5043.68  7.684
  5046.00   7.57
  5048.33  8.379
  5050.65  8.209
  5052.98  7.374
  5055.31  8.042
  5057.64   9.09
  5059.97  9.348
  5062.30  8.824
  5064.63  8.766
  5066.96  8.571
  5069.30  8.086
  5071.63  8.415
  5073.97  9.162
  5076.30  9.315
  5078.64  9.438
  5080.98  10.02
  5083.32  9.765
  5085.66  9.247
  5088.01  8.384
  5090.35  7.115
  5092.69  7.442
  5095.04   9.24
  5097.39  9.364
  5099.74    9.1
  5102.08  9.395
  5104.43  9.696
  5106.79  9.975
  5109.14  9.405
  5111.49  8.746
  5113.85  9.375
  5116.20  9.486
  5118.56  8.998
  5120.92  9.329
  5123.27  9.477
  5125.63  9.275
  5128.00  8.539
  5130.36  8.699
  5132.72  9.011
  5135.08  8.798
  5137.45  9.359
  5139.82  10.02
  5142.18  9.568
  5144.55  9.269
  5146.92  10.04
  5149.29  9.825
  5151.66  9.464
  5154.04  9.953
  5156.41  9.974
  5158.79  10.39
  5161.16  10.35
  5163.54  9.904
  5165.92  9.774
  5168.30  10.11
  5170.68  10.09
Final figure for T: 9.696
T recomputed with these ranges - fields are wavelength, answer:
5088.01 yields 8.384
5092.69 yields 7.442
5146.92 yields 10.04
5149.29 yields 9.825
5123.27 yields 9.477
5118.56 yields 8.998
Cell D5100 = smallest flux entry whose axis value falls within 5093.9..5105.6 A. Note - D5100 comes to 9.1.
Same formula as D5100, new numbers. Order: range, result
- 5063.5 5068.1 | 8.571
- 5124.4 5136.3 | 8.539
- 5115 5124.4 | 8.998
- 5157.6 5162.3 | 10.35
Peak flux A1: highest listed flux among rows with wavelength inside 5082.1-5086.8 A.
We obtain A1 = 9.765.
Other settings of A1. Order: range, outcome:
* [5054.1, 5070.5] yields 9.348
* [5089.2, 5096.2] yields 9.24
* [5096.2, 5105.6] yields 9.696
